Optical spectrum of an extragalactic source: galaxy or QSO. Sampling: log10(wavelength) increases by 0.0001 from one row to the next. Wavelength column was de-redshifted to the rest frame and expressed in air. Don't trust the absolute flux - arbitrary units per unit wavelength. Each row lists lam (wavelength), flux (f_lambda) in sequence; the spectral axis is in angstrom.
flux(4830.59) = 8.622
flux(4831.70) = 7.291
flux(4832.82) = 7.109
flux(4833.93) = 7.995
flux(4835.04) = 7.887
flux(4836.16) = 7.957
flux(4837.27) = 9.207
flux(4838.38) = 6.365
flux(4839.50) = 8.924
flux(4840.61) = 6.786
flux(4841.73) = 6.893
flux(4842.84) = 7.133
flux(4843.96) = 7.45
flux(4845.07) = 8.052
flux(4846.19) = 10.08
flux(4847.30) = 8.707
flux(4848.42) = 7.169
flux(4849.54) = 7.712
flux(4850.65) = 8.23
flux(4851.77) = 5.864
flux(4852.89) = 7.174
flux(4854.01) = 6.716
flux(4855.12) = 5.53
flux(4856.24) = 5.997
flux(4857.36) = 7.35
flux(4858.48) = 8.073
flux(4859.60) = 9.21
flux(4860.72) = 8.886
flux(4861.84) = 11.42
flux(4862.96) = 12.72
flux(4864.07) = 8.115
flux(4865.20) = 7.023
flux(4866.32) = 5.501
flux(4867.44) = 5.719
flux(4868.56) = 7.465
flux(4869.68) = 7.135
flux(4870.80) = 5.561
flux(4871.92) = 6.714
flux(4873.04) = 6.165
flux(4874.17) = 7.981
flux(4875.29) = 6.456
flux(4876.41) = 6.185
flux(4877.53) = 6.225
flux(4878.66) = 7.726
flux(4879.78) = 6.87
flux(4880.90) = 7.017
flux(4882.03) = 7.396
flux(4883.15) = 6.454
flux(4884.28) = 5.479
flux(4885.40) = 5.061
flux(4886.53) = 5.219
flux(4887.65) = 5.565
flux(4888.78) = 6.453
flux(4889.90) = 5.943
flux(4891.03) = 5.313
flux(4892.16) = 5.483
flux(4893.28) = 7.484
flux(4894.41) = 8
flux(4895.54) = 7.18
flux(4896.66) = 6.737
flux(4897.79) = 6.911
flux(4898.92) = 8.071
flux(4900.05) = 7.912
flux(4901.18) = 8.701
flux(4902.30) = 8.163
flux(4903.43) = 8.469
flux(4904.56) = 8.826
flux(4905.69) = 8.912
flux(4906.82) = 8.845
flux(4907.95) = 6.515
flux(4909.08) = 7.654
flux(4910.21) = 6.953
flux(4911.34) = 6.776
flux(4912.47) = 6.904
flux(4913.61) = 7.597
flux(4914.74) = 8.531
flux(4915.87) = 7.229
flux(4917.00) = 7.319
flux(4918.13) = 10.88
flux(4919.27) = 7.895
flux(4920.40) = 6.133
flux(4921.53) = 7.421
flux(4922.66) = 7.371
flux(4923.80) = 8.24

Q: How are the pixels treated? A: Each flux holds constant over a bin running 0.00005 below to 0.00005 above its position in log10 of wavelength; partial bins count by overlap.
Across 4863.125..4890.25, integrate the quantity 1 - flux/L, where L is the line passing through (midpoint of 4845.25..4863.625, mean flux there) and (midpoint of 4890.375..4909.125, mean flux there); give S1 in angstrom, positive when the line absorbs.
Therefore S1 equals 4.5 angstrom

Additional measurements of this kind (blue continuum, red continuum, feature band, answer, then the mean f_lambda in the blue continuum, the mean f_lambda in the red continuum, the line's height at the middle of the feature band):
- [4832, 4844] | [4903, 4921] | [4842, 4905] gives 3.80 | 7.61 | 7.83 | 7.71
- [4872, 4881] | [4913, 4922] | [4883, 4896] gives 1.89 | 6.81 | 7.87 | 7.15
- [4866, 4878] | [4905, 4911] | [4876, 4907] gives 0.83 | 6.49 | 7.76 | 7.18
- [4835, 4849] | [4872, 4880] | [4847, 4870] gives -1.09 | 7.89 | 6.79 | 7.36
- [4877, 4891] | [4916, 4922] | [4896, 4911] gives -1.51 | 6.24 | 7.89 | 7.16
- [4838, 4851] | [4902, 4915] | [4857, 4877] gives 0.41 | 7.8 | 7.82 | 7.81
